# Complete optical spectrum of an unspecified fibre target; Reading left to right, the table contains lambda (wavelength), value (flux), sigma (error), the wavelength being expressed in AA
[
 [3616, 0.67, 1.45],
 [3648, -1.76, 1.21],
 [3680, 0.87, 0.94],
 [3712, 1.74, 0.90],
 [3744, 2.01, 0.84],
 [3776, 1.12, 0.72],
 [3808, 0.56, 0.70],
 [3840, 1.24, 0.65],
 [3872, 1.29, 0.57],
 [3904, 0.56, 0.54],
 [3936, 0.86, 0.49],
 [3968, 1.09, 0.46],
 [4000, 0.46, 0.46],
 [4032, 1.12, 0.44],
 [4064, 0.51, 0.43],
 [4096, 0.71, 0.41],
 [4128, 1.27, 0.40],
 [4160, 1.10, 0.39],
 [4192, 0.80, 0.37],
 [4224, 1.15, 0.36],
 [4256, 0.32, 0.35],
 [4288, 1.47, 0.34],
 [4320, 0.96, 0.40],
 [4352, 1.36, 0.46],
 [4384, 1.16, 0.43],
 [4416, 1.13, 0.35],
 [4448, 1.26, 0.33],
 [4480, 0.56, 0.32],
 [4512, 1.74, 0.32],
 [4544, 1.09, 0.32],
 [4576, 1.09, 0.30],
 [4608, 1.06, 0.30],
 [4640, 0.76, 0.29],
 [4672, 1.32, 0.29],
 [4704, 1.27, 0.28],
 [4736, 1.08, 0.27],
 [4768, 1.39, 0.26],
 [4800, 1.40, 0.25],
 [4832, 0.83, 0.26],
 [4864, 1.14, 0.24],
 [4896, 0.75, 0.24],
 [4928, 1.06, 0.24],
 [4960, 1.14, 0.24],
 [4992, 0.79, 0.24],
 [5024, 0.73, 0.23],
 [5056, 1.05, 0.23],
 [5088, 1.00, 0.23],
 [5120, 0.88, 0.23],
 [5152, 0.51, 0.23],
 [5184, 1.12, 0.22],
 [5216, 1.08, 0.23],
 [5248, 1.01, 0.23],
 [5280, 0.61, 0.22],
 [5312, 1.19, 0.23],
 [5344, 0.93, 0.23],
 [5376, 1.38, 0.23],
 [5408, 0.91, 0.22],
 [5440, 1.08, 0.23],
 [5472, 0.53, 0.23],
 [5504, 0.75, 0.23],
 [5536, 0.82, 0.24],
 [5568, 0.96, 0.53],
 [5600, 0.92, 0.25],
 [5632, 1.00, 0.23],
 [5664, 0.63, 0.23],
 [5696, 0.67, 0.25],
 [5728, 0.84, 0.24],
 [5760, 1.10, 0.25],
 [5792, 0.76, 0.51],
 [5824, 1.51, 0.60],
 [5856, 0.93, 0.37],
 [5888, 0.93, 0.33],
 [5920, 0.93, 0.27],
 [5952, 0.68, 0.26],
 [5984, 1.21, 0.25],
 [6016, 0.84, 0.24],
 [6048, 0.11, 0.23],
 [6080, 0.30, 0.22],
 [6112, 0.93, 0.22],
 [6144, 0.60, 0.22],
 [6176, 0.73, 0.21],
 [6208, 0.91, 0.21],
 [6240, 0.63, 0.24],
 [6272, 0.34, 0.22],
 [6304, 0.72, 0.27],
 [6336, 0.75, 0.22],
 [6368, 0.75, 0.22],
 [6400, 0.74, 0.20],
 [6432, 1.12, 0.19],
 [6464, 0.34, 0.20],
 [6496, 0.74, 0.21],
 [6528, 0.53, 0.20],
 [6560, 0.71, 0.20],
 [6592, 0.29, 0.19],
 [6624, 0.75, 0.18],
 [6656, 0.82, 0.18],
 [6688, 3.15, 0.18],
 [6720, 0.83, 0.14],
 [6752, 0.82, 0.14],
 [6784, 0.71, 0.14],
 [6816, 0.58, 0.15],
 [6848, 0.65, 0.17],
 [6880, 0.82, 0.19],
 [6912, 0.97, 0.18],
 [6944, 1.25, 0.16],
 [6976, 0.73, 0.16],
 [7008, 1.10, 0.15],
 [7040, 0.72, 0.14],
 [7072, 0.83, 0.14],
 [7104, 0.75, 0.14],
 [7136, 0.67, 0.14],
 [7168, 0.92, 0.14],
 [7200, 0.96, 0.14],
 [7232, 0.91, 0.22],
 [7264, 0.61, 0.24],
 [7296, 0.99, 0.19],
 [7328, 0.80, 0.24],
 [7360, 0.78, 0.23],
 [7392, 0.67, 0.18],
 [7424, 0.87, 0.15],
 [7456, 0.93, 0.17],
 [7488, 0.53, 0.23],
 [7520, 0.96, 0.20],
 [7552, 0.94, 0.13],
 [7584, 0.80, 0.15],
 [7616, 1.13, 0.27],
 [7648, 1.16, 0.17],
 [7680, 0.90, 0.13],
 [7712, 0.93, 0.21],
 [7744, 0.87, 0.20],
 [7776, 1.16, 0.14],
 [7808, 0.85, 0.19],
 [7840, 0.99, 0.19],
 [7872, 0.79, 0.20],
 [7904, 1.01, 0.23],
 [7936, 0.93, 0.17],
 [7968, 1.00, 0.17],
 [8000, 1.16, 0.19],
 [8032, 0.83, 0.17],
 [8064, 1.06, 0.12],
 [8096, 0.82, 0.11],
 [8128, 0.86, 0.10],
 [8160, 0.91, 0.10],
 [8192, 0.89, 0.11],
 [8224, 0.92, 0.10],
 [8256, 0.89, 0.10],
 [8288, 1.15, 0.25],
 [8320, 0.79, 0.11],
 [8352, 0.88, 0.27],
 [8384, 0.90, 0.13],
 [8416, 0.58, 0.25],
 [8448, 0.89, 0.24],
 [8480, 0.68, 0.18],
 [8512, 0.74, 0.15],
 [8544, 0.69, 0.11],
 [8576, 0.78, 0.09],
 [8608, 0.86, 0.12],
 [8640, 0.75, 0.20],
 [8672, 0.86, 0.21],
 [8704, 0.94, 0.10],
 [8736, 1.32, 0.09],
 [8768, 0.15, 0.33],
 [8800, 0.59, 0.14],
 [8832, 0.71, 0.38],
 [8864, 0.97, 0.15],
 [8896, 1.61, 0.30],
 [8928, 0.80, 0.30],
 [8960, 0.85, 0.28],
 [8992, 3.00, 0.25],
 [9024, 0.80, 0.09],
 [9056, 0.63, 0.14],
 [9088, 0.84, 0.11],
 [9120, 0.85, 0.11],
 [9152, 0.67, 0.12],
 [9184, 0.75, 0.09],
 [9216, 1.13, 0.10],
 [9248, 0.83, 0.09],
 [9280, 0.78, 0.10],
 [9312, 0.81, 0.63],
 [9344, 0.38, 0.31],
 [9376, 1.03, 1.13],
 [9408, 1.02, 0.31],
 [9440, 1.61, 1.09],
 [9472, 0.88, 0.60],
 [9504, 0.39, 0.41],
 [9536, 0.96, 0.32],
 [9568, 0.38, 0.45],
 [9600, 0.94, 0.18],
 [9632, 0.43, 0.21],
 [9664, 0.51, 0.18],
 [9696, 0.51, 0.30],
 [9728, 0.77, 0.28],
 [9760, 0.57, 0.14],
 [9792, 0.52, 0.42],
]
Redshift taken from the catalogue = 0.793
